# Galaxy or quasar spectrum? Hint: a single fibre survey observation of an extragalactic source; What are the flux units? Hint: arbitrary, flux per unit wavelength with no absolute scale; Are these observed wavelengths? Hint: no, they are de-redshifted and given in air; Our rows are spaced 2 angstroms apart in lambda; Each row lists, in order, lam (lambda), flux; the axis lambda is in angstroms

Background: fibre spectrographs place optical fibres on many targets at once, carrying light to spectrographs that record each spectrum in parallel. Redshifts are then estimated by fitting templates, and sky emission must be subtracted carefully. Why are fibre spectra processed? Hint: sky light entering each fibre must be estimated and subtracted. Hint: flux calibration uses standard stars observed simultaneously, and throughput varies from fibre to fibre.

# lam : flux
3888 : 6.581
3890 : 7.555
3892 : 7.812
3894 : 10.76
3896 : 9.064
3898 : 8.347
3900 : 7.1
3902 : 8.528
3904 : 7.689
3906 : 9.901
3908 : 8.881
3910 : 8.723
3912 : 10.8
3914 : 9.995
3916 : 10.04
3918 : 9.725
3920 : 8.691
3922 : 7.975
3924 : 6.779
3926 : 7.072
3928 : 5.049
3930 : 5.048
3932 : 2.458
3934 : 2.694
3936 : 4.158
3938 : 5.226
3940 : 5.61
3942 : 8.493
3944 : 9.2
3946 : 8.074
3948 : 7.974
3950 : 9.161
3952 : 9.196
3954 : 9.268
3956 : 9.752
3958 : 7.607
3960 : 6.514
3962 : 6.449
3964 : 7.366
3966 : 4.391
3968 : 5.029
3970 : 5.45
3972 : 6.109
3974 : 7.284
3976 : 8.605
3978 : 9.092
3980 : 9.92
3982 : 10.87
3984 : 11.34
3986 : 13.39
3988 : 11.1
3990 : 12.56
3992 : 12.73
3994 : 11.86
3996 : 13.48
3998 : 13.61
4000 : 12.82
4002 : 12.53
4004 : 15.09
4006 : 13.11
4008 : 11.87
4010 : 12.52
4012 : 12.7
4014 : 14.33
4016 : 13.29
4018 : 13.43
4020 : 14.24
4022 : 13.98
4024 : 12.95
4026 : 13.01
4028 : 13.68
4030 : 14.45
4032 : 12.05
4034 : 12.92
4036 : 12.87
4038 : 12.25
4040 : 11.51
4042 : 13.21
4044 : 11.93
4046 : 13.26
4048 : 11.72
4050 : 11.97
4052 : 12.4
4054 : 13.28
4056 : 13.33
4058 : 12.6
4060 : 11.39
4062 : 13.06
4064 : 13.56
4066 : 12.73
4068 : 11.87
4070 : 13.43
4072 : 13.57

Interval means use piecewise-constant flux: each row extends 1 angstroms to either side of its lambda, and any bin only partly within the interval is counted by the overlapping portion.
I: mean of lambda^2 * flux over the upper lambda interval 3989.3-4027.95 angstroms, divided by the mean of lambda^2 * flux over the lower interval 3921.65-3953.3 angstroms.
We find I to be 2.10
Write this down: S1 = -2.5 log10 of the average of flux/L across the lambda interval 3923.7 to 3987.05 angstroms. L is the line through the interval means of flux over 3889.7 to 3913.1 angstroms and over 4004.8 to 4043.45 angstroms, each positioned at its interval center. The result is 0.416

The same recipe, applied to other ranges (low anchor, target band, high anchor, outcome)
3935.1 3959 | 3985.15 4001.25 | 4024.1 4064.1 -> -0.24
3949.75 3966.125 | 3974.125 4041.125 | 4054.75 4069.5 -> -0.22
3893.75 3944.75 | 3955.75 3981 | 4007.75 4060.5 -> 0.35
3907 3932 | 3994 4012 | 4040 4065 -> -0.20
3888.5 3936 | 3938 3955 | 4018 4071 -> 0.11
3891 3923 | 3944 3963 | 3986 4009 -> 0.30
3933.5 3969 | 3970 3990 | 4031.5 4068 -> -0.11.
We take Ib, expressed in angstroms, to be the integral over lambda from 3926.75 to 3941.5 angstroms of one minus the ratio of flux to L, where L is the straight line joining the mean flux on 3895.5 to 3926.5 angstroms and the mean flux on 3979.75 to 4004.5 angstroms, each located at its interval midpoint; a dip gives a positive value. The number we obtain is 7.96 angstroms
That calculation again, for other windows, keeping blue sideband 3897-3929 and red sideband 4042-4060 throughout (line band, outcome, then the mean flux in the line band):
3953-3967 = 3.5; 7.34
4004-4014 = -1.5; 13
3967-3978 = 3.8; 6.73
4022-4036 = -1.6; 13.2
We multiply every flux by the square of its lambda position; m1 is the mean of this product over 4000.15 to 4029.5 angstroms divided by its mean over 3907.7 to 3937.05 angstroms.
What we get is 1.95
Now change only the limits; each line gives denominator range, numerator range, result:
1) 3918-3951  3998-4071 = 2.07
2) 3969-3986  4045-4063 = 1.47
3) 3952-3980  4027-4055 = 1.80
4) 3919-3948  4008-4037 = 2.22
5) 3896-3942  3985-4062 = 1.85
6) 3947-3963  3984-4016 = 1.60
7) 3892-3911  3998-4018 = 1.59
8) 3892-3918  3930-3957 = 0.78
